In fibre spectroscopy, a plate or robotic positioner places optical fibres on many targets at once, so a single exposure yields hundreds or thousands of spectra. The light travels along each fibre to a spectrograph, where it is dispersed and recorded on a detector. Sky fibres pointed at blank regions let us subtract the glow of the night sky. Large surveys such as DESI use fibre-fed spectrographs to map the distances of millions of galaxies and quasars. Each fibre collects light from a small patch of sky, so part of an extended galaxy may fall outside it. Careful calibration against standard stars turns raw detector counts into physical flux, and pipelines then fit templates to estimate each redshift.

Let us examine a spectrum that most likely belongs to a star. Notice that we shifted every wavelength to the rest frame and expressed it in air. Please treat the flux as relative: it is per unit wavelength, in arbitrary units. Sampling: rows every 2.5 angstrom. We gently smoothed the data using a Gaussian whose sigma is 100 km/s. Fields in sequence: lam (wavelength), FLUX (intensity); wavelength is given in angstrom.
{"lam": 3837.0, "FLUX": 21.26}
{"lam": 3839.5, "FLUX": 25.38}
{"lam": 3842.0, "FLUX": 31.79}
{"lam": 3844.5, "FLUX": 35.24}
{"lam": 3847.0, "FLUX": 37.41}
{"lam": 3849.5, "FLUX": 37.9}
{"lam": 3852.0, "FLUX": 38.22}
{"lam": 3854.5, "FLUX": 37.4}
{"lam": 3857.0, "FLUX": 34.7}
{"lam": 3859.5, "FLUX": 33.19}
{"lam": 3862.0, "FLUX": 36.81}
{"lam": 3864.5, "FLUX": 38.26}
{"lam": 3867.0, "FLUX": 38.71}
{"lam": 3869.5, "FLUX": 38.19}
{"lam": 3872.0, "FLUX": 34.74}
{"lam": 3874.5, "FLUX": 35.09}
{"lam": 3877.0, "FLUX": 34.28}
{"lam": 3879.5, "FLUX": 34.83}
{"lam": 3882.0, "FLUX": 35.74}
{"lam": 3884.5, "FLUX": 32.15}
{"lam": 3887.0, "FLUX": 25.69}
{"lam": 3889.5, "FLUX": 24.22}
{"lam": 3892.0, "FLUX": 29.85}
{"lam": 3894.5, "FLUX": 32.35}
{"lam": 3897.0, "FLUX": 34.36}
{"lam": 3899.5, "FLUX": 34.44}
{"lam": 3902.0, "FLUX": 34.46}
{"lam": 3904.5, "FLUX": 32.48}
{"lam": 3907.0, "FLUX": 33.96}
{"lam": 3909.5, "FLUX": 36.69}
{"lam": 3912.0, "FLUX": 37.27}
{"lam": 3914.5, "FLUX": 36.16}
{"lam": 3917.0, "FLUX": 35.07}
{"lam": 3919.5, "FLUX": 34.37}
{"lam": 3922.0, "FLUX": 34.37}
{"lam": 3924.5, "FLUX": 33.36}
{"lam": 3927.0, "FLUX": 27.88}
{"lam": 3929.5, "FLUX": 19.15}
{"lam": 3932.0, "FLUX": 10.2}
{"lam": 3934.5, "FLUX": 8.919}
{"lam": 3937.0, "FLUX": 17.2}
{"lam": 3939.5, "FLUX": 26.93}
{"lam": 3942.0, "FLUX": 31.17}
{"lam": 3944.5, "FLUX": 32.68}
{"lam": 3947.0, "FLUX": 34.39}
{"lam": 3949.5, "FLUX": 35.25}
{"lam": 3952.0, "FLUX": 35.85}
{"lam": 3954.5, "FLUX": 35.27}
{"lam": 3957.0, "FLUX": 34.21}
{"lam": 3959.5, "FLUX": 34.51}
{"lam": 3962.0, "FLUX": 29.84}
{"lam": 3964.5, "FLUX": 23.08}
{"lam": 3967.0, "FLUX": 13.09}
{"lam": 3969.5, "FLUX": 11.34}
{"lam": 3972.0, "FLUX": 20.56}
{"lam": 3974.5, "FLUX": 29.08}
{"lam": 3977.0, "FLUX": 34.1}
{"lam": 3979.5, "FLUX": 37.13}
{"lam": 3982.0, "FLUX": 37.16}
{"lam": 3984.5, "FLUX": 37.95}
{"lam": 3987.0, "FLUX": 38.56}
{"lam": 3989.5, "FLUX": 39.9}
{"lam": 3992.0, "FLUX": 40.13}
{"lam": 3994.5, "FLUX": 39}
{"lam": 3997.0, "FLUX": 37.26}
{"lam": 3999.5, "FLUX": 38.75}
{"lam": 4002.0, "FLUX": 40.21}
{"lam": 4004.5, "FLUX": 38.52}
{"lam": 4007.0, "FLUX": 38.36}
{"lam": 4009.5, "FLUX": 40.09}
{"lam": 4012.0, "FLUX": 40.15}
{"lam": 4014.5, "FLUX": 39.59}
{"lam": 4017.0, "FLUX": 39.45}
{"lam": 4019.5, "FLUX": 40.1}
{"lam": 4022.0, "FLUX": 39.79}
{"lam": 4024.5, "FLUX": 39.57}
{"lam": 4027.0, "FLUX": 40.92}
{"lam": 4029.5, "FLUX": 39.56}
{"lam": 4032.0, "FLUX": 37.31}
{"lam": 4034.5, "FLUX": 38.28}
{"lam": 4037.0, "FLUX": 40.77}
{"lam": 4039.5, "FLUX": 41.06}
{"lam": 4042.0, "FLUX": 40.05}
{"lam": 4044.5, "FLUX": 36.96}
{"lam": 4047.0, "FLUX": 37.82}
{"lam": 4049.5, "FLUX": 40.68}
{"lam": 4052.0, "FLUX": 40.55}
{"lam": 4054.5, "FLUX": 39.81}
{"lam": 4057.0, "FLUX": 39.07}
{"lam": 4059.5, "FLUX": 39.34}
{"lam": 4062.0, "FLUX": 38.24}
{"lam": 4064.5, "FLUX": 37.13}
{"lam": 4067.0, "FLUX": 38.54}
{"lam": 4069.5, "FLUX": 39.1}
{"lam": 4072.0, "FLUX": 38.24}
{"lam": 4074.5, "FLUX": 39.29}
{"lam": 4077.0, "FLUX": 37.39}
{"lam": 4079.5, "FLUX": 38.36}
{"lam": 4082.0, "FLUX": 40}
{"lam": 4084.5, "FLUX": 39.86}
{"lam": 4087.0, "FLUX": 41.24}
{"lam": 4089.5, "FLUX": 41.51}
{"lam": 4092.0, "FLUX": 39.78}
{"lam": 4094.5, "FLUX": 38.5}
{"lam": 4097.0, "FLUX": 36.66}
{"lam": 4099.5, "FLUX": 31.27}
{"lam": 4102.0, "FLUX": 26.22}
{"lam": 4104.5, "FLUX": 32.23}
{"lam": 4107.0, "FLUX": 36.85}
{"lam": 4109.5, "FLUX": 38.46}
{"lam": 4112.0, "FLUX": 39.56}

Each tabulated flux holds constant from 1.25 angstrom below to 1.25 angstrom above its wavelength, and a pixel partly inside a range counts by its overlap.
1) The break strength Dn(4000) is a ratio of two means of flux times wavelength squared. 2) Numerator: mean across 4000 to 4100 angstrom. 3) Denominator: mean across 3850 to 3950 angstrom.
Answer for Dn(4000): 1.32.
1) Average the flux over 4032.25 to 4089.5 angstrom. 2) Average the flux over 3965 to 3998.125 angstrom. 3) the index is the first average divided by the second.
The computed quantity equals 1.24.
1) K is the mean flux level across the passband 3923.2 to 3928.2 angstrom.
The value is 30.7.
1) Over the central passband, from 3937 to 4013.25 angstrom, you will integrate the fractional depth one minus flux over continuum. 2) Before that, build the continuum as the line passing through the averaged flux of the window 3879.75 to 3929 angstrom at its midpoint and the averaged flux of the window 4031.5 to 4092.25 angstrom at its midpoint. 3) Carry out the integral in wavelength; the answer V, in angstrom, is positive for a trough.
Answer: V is 5.3 angstrom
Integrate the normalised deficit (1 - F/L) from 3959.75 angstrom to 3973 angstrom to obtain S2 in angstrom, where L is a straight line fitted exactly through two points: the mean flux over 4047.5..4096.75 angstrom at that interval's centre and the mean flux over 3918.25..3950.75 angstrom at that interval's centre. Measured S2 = 3.9 angstrom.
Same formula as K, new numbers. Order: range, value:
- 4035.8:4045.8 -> 39.7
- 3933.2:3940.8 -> 17.7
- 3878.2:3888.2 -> 32.1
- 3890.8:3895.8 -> 31.1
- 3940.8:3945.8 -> 32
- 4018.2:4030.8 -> 40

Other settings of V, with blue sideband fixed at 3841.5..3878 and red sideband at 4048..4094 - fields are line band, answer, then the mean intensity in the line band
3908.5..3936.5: 6.8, 28.1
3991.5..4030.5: -1.0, 39.5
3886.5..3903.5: 2.7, 31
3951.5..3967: 3.0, 30.4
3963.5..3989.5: 6.3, 28.8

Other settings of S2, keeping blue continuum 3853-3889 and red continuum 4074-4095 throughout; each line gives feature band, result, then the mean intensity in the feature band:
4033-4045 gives -0.3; 39.5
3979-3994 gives -0.5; 38.6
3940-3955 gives 1.2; 33.7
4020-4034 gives -0.4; 39.4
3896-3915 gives 0.3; 34.9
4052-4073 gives 0.2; 38.8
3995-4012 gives -0.5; 39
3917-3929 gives 1.3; 31.9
